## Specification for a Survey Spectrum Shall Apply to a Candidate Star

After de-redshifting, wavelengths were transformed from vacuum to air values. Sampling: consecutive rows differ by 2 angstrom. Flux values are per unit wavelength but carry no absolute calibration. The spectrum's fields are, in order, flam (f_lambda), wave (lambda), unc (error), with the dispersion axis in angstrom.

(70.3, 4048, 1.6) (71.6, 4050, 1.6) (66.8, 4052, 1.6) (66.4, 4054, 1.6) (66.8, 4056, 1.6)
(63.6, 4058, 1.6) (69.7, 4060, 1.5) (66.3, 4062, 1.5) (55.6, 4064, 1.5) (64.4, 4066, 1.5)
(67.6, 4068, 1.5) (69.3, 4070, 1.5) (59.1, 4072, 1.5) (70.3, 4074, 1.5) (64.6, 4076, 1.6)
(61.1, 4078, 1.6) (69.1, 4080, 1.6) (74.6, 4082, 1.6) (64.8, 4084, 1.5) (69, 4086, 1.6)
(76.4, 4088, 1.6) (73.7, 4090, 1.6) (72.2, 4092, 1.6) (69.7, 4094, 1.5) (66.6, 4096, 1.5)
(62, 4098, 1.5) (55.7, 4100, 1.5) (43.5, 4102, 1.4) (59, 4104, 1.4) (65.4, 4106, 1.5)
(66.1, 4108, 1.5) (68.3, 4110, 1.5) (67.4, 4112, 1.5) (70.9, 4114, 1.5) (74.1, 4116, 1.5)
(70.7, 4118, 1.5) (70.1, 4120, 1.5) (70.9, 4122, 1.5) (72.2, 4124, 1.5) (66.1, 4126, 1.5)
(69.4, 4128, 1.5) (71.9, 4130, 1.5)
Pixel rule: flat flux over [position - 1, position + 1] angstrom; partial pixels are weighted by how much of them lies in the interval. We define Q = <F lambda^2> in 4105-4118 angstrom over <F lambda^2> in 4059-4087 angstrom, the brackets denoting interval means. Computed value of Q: 1.1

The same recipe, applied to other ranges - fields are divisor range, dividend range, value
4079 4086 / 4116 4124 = 1.04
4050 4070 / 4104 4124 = 1.08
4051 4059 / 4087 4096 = 1.12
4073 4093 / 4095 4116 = 0.92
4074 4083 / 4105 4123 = 1.04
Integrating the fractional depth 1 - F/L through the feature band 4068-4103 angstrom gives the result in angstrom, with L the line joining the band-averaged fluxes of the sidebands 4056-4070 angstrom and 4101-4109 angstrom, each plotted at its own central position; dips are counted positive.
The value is -2.5 angstrom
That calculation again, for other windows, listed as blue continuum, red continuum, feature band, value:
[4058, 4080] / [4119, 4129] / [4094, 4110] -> 1.6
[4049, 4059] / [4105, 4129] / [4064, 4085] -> 0.6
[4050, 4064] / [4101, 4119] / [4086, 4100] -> -0.8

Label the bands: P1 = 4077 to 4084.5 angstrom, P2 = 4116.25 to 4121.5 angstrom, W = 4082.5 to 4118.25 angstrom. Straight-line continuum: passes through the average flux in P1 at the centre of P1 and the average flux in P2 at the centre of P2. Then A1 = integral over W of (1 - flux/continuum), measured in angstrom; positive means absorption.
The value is 1.5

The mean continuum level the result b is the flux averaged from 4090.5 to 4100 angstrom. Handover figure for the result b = 66.7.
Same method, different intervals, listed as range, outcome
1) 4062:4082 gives 65.2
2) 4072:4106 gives 65.6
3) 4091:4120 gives 65.3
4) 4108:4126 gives 70.1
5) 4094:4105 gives 58.5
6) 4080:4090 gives 71.2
